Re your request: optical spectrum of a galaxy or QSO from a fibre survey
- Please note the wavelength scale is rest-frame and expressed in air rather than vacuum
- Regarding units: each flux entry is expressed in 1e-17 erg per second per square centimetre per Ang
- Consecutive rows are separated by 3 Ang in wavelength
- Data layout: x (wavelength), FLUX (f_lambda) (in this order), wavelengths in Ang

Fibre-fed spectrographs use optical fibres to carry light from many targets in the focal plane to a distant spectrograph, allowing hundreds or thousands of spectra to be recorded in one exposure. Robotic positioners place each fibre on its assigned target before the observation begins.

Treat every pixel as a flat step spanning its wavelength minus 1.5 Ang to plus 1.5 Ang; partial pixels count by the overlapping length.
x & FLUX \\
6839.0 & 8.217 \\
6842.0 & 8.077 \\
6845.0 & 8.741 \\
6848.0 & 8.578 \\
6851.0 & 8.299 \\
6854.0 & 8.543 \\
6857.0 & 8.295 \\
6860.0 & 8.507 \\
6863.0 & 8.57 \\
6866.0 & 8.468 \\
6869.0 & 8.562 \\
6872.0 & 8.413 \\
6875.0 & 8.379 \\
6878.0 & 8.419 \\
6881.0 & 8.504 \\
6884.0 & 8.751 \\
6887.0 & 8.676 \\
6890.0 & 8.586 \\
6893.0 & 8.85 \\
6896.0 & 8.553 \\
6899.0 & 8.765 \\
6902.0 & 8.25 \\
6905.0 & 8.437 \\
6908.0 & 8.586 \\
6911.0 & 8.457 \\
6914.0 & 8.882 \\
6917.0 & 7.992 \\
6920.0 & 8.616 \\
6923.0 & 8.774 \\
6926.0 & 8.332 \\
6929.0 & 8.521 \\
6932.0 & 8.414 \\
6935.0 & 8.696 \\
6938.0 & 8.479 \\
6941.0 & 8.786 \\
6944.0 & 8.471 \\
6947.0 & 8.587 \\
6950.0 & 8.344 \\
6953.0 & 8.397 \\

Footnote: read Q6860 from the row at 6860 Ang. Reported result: 8.507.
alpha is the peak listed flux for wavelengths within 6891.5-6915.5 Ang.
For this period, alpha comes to 8.882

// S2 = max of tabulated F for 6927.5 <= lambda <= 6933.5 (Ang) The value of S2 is 8.521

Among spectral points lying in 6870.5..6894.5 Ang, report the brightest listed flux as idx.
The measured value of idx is 8.85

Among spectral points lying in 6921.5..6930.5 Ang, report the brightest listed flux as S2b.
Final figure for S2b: 8.774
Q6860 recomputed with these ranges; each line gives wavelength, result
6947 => 8.587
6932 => 8.414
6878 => 8.419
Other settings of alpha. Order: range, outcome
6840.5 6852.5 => 8.741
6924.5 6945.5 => 8.786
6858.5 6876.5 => 8.57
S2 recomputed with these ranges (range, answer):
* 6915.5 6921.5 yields 8.616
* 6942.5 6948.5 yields 8.587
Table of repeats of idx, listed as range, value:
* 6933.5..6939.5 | 8.696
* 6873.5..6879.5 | 8.419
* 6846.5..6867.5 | 8.578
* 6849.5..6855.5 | 8.543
